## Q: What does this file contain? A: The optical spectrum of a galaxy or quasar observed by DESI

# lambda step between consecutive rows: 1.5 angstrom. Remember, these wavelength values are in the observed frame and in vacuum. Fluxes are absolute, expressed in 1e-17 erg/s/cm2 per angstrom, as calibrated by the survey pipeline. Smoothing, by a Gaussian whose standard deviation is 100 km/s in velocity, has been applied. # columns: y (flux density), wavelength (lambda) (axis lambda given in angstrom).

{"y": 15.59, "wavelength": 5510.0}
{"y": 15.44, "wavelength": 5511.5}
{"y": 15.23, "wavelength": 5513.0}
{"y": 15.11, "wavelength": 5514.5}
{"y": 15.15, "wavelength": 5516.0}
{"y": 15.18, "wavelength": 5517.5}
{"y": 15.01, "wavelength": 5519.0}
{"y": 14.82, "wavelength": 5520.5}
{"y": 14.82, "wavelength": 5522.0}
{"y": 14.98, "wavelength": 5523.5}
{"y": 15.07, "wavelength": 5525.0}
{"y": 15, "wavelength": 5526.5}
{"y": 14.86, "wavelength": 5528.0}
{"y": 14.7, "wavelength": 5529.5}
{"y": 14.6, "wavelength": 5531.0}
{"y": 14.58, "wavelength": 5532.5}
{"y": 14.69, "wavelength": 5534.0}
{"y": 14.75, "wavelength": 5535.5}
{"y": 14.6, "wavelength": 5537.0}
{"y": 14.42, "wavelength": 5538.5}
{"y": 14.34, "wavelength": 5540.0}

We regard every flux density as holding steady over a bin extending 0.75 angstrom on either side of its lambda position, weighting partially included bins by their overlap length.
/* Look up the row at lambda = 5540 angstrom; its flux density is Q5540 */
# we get 14.34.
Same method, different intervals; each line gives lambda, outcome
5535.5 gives 14.75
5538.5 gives 14.42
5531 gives 14.6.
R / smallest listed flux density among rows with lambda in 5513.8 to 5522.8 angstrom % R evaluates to 14.82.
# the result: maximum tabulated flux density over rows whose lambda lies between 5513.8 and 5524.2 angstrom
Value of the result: 15.18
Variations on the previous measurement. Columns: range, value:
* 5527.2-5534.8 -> 14.86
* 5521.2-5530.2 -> 15.07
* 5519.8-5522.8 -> 14.82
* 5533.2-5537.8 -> 14.75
